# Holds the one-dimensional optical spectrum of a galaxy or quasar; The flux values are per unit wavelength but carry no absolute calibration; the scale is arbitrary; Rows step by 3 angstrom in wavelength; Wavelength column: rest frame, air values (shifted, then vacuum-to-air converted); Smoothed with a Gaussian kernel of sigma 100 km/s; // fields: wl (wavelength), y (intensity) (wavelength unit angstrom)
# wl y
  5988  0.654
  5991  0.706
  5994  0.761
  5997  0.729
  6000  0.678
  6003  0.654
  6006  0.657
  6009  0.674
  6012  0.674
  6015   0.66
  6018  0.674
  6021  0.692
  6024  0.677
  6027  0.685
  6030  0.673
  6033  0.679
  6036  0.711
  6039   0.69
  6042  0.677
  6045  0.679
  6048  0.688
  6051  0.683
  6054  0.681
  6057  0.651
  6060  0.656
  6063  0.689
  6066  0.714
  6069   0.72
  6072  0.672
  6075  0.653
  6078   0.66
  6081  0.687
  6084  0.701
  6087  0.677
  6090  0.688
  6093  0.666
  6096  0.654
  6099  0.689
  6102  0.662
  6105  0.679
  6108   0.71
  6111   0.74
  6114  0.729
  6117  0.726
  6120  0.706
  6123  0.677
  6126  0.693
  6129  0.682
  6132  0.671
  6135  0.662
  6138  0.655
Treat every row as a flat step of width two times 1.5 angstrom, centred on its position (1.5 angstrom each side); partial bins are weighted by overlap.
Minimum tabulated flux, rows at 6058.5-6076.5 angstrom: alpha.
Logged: 0.653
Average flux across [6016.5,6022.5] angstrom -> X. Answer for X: 0.683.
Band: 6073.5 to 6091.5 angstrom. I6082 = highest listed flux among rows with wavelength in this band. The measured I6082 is 0.701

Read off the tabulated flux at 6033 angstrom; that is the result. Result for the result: 0.679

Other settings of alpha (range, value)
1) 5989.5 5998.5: 0.706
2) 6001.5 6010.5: 0.654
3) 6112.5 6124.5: 0.677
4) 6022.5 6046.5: 0.673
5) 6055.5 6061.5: 0.651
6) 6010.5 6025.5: 0.66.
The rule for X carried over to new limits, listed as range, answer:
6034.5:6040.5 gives 0.7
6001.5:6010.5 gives 0.662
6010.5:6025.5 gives 0.675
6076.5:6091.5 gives 0.683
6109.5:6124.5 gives 0.716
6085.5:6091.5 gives 0.683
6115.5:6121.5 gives 0.716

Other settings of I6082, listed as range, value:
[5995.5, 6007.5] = 0.729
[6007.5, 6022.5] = 0.692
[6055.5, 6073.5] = 0.72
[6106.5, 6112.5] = 0.74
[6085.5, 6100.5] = 0.689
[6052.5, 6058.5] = 0.681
